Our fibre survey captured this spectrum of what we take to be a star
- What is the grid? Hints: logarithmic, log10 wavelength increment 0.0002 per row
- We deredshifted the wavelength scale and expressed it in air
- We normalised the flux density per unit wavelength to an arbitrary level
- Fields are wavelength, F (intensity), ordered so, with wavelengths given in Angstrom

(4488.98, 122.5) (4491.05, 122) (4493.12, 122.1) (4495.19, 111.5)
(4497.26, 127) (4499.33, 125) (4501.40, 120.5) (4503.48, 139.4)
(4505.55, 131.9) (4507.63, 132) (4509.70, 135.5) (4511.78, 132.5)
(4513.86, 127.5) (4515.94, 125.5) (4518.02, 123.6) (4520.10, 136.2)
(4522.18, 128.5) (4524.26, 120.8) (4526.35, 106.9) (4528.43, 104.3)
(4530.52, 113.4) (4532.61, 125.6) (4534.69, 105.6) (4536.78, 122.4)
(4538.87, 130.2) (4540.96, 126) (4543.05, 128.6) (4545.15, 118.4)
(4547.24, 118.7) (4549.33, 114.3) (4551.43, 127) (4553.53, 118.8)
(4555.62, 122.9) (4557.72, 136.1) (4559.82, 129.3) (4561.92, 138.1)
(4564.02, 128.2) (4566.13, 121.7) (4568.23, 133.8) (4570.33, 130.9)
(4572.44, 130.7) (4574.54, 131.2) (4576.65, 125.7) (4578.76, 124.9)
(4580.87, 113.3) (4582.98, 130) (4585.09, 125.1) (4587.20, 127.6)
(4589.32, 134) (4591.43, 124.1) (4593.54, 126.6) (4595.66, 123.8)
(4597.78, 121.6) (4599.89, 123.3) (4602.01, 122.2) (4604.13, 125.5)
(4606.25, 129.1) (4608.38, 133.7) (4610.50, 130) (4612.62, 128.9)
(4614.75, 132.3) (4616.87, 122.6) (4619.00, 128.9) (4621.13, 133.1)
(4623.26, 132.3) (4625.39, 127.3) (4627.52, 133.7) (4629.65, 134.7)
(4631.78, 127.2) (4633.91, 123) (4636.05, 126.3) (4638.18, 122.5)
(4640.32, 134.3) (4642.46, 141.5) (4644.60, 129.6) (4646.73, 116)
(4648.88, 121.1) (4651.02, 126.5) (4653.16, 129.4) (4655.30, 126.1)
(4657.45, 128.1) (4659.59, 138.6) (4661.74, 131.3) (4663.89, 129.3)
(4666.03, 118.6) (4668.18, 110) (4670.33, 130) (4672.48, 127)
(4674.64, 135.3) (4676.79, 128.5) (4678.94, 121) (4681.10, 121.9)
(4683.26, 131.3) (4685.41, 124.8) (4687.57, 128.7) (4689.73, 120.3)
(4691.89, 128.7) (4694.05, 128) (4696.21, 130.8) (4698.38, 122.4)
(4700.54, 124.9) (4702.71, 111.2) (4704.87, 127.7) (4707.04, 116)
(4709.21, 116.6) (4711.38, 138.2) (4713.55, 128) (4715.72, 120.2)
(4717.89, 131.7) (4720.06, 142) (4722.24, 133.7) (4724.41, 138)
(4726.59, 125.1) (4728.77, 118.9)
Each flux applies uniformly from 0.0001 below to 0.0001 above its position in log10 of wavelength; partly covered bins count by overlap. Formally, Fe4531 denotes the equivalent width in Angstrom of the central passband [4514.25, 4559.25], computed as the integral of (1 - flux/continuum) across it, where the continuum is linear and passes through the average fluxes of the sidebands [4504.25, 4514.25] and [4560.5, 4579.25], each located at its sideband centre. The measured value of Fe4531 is 3.2 Angstrom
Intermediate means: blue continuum 132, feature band 122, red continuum 130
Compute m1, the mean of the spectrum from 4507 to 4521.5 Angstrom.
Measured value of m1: 130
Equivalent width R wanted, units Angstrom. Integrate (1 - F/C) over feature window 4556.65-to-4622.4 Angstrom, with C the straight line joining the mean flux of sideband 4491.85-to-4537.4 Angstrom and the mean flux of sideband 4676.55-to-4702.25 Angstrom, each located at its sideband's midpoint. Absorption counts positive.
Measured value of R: -1.9 Angstrom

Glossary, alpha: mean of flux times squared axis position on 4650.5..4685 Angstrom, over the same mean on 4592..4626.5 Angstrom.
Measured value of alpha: 1.0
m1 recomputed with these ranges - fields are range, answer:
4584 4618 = 127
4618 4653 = 129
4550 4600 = 127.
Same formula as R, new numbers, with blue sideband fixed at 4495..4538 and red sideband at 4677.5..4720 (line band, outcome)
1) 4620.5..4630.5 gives -0.59 Angstrom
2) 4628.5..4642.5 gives -0.48 Angstrom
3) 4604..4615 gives -0.49 Angstrom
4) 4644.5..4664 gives -0.38 Angstrom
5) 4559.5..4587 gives -0.79 Angstrom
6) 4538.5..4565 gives -0.35 Angstrom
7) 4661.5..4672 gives 0.14 Angstrom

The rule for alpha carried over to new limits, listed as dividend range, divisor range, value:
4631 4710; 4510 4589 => 1.06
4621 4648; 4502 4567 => 1.08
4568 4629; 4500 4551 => 1.07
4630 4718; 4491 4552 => 1.09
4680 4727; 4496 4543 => 1.10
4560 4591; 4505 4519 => 1.02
